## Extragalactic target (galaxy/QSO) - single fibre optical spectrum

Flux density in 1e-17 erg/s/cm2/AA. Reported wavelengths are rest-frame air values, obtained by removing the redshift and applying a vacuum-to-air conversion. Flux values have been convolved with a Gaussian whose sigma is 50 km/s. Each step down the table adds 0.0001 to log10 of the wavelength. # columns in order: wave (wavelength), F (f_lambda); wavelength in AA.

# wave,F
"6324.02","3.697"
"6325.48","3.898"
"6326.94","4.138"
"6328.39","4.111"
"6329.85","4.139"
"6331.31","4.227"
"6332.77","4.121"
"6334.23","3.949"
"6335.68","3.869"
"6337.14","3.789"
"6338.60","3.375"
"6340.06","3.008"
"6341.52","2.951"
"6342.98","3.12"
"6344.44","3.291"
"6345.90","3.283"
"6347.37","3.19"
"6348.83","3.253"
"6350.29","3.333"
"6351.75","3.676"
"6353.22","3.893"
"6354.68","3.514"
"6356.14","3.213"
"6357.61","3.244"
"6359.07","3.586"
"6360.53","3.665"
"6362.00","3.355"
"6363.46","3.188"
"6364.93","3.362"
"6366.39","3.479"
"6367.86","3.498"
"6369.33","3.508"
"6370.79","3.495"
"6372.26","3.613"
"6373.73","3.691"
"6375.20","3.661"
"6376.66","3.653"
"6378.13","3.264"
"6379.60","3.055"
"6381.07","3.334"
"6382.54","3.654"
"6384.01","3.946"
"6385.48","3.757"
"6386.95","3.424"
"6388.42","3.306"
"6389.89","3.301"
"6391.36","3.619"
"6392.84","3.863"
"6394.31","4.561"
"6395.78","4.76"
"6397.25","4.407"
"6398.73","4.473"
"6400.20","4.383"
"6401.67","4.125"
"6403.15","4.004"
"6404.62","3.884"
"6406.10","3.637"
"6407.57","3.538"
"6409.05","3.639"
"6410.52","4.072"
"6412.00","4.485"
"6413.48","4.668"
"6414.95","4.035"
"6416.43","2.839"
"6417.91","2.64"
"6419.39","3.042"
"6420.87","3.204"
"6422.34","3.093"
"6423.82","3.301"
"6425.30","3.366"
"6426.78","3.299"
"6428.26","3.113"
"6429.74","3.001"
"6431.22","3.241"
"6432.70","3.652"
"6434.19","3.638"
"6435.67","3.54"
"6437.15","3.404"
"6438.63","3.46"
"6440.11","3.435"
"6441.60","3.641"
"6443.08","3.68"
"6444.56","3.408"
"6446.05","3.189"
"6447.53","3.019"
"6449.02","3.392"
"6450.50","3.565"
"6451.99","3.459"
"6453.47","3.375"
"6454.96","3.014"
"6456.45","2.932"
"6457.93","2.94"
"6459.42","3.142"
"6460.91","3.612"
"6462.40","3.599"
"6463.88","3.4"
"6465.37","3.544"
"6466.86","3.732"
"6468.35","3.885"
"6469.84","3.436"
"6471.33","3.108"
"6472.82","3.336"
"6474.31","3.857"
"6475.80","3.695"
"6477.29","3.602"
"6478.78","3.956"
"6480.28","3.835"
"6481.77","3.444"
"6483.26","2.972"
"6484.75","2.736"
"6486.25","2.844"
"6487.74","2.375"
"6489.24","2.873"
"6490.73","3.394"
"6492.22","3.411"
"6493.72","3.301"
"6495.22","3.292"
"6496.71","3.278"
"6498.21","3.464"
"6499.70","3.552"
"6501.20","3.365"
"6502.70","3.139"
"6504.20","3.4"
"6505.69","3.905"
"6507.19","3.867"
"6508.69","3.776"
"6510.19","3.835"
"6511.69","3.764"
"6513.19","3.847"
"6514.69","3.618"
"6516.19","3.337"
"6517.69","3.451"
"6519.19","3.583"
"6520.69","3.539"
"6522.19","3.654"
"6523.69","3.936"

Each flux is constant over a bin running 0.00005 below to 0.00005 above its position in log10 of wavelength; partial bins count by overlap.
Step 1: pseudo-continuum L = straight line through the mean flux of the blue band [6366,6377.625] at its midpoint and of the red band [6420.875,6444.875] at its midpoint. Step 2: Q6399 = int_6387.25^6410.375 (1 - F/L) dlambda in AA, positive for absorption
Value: -3.1 AA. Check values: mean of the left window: 3.57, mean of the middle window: 3.96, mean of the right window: 3.39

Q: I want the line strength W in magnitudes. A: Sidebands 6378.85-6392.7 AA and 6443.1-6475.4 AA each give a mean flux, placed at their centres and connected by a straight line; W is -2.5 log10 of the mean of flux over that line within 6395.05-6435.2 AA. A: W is -0.07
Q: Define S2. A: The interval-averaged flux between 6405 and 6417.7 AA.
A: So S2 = 3.81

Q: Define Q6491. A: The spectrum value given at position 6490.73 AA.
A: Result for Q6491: 3.394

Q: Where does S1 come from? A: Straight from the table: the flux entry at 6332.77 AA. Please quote 4.121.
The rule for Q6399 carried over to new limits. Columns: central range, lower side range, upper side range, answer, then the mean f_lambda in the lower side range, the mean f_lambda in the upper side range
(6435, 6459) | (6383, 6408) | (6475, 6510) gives 2.0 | 3.94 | 3.38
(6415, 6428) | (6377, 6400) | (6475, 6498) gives 1.7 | 3.79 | 3.27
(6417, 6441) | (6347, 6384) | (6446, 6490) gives 0.8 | 3.47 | 3.33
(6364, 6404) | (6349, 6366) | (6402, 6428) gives -2.7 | 3.45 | 3.57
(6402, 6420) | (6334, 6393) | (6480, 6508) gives -1.7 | 3.46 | 3.28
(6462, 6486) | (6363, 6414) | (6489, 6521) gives 0.6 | 3.78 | 3.51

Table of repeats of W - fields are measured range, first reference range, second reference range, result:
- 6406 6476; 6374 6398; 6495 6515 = 0.07 mag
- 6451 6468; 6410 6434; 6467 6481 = 0.07 mag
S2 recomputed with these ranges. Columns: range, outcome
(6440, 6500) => 3.36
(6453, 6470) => 3.38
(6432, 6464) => 3.39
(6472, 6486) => 3.47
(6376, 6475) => 3.56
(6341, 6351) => 3.21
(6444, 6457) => 3.26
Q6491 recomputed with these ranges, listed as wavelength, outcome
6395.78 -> 4.76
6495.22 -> 3.292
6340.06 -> 3.008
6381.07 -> 3.334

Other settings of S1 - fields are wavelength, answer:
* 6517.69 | 3.451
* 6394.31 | 4.561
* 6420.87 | 3.204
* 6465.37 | 3.544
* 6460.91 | 3.612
